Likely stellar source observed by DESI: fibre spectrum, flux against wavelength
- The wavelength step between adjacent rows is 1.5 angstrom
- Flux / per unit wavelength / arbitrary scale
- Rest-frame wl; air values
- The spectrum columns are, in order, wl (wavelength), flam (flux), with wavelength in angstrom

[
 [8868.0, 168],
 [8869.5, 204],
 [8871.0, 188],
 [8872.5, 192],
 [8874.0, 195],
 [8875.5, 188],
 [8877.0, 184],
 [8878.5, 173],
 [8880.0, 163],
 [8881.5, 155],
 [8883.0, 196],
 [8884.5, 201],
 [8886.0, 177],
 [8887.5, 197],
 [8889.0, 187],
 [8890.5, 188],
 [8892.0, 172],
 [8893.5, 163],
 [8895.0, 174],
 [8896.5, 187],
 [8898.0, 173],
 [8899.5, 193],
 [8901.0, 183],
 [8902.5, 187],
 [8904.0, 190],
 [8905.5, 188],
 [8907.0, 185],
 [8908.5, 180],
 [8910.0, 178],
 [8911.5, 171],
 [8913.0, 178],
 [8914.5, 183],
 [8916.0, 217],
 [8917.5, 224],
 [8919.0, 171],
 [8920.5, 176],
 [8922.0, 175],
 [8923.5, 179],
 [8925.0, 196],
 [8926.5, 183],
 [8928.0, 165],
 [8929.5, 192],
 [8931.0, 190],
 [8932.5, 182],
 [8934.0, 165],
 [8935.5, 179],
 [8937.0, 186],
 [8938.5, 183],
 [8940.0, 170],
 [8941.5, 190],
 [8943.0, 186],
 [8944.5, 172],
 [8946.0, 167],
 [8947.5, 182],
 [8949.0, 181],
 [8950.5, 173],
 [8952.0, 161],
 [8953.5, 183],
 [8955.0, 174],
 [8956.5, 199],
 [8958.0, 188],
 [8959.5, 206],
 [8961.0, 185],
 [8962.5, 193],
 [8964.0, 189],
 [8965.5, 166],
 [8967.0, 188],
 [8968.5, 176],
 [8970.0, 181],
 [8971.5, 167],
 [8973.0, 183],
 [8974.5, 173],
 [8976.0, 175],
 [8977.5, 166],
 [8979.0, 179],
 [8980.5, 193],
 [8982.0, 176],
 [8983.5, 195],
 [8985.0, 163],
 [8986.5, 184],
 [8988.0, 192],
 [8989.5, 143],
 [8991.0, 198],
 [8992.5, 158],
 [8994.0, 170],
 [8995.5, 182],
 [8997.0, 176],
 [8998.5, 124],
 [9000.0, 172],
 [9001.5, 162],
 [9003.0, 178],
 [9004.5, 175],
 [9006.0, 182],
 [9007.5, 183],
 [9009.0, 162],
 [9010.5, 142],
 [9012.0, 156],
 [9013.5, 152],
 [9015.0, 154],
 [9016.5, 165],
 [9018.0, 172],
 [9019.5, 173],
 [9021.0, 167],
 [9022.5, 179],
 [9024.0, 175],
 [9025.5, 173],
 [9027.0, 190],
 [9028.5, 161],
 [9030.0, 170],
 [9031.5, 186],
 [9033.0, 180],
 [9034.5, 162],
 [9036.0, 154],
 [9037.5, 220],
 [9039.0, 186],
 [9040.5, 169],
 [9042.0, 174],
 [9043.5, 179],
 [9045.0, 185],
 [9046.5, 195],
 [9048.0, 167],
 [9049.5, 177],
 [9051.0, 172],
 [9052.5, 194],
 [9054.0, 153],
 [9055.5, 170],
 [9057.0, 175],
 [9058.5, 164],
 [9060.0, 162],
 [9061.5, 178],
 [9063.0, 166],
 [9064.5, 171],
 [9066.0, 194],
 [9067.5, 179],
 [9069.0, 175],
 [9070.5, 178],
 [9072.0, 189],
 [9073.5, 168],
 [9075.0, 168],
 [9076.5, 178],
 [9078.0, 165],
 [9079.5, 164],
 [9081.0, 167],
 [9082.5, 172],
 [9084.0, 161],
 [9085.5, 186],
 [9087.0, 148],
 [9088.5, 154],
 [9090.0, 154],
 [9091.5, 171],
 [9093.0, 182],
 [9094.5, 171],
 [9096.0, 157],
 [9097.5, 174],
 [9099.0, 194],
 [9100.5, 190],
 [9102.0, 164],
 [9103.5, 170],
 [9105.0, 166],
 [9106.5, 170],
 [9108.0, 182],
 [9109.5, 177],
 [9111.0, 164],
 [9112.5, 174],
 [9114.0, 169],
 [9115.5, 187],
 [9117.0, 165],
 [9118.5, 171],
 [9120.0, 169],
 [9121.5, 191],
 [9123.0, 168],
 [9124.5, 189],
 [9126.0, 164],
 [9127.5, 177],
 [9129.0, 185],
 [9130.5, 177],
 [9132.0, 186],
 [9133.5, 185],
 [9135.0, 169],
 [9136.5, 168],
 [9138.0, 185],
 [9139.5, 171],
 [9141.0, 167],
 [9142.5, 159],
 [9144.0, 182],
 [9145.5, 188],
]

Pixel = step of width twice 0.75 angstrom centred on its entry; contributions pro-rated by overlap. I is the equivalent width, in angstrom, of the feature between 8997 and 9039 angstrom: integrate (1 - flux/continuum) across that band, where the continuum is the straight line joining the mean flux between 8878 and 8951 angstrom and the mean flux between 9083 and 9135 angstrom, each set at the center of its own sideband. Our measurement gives 1.8 angstrom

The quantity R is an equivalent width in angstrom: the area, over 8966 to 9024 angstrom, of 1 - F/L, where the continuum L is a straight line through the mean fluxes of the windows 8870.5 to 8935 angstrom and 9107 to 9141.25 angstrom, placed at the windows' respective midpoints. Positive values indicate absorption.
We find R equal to 2.8 angstrom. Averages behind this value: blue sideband 183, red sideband 176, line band 171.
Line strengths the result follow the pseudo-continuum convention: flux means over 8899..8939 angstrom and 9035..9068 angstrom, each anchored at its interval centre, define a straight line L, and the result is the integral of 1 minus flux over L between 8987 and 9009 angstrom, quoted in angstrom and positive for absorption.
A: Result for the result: 1.1 angstrom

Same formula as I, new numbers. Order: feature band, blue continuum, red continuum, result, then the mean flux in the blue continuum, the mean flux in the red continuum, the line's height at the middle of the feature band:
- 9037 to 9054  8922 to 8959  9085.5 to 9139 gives -0.5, 180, 174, 176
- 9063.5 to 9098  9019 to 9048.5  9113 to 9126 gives 1.1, 177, 175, 176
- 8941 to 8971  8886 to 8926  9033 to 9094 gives -0.2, 184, 173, 181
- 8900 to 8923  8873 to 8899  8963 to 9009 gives -0.8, 181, 175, 179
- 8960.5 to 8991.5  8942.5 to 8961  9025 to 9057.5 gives 0.2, 181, 177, 180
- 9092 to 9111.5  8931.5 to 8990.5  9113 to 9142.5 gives 0.2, 179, 176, 176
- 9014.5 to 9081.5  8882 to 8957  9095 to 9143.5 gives 1.1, 182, 175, 177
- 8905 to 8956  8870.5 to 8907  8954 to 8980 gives 0.3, 183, 182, 182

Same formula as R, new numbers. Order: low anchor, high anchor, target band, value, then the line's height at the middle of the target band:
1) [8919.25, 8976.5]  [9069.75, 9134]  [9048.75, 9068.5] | 0.2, 175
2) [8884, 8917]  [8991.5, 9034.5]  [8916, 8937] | -0.4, 181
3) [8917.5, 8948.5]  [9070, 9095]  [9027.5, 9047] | -0.7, 173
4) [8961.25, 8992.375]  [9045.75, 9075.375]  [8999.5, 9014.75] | 1.0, 177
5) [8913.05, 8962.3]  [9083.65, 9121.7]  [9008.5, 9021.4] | 1.3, 178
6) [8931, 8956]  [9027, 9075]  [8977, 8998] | 0.1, 177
